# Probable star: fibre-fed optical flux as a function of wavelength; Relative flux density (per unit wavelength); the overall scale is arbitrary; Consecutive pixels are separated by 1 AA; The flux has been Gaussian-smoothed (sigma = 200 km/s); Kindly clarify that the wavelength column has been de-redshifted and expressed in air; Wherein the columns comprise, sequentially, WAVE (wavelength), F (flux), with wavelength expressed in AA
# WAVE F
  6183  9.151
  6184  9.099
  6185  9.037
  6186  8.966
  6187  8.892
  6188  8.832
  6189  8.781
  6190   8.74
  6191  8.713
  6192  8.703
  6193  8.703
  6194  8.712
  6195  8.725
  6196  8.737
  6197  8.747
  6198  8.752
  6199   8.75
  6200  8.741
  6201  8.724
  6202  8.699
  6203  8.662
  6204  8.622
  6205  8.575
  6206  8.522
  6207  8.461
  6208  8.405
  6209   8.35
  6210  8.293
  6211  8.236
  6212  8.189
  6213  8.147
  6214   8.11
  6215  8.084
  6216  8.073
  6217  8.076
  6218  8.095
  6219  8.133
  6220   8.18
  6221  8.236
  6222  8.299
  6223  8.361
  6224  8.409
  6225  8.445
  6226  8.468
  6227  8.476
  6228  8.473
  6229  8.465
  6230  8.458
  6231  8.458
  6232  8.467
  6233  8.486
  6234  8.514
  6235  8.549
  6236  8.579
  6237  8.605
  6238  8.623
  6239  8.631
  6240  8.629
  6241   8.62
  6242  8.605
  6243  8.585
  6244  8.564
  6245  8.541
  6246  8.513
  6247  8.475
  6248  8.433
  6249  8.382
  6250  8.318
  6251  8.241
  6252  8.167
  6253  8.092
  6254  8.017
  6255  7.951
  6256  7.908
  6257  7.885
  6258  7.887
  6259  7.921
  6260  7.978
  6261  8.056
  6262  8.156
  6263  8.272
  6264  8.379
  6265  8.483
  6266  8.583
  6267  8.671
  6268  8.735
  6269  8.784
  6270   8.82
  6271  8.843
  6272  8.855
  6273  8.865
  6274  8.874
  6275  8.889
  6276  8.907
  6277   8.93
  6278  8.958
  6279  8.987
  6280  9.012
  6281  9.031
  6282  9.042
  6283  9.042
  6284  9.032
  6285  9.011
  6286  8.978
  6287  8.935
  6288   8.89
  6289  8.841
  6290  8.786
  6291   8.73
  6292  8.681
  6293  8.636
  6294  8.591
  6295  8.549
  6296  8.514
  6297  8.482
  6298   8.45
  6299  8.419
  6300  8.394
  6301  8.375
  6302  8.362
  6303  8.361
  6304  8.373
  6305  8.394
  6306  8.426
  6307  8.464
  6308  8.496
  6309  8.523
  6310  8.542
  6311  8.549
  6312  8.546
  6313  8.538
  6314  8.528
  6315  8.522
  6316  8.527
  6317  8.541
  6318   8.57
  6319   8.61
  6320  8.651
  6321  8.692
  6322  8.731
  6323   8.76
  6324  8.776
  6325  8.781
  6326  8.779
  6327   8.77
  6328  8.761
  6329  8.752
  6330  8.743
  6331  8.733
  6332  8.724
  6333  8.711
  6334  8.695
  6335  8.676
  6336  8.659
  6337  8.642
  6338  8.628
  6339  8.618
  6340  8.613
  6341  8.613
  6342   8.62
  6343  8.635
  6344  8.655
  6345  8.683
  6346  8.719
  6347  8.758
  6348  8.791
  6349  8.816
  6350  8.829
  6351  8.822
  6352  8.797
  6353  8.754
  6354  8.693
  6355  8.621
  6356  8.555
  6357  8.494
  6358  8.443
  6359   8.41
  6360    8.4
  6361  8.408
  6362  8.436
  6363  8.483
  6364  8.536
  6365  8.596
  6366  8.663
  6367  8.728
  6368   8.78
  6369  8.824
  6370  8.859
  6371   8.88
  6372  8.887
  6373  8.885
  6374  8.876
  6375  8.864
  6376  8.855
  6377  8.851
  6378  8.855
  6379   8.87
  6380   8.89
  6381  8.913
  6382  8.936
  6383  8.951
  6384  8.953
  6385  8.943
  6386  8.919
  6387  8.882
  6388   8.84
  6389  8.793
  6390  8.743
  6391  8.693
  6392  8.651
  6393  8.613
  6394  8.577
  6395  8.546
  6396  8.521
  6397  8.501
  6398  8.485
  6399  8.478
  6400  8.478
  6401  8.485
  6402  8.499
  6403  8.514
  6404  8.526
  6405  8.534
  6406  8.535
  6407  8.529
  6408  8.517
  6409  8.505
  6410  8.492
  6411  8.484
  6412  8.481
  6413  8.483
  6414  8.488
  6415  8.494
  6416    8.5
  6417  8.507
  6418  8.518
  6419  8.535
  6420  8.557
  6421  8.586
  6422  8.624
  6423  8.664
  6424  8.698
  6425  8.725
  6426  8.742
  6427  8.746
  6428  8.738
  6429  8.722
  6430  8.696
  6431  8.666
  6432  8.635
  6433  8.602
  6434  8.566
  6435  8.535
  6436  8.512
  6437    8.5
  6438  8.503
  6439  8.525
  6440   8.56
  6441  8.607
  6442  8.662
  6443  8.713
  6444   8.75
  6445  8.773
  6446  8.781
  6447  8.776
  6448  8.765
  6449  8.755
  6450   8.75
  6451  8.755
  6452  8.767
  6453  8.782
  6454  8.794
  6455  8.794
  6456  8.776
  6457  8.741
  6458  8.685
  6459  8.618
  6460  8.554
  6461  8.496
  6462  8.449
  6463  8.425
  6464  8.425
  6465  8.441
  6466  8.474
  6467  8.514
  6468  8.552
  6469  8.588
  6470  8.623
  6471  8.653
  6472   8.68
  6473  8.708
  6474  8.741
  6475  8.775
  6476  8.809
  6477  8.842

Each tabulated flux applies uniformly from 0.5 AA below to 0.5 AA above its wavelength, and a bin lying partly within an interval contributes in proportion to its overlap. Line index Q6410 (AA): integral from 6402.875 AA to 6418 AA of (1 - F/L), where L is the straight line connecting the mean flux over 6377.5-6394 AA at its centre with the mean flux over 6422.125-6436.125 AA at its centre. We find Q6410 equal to 0.40 AA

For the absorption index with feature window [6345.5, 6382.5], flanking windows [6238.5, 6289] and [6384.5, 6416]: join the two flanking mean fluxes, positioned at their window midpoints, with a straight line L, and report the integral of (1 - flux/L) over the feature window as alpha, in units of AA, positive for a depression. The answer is -0.6 AA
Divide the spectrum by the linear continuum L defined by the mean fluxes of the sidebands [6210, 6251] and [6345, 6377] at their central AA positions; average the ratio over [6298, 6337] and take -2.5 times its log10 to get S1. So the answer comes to 0.00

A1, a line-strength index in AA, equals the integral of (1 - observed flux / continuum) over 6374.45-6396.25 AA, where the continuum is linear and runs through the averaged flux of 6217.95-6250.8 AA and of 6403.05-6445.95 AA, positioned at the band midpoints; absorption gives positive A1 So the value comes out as -0.6 AA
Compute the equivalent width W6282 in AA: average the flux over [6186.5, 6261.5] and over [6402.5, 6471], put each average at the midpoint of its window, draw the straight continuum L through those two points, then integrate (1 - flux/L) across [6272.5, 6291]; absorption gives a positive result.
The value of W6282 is -1.01 AA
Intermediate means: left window 8.43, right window 8.61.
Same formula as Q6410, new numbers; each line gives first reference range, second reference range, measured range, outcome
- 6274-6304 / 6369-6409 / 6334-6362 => 0.3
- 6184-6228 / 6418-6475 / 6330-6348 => -0.2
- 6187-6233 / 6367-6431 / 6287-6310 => 0.1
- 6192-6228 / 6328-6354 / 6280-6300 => -0.4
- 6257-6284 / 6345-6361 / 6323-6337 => -0.1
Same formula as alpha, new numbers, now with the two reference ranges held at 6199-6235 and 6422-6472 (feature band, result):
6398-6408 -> 0.1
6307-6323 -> -0.1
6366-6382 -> -0.5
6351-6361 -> 0.0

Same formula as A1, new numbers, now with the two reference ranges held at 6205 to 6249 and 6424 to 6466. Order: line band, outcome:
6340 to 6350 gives -0.2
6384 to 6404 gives -0.1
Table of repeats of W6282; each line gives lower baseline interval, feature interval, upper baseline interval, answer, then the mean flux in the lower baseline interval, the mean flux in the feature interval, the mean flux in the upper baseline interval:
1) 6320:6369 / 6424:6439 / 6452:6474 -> 0.0 AA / 8.67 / 8.63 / 8.61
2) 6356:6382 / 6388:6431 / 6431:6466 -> 0.5 AA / 8.71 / 8.58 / 8.64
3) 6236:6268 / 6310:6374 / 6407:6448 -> -1.4 AA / 8.34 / 8.67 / 8.61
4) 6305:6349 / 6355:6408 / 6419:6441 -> -0.3 AA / 8.64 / 8.68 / 8.62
